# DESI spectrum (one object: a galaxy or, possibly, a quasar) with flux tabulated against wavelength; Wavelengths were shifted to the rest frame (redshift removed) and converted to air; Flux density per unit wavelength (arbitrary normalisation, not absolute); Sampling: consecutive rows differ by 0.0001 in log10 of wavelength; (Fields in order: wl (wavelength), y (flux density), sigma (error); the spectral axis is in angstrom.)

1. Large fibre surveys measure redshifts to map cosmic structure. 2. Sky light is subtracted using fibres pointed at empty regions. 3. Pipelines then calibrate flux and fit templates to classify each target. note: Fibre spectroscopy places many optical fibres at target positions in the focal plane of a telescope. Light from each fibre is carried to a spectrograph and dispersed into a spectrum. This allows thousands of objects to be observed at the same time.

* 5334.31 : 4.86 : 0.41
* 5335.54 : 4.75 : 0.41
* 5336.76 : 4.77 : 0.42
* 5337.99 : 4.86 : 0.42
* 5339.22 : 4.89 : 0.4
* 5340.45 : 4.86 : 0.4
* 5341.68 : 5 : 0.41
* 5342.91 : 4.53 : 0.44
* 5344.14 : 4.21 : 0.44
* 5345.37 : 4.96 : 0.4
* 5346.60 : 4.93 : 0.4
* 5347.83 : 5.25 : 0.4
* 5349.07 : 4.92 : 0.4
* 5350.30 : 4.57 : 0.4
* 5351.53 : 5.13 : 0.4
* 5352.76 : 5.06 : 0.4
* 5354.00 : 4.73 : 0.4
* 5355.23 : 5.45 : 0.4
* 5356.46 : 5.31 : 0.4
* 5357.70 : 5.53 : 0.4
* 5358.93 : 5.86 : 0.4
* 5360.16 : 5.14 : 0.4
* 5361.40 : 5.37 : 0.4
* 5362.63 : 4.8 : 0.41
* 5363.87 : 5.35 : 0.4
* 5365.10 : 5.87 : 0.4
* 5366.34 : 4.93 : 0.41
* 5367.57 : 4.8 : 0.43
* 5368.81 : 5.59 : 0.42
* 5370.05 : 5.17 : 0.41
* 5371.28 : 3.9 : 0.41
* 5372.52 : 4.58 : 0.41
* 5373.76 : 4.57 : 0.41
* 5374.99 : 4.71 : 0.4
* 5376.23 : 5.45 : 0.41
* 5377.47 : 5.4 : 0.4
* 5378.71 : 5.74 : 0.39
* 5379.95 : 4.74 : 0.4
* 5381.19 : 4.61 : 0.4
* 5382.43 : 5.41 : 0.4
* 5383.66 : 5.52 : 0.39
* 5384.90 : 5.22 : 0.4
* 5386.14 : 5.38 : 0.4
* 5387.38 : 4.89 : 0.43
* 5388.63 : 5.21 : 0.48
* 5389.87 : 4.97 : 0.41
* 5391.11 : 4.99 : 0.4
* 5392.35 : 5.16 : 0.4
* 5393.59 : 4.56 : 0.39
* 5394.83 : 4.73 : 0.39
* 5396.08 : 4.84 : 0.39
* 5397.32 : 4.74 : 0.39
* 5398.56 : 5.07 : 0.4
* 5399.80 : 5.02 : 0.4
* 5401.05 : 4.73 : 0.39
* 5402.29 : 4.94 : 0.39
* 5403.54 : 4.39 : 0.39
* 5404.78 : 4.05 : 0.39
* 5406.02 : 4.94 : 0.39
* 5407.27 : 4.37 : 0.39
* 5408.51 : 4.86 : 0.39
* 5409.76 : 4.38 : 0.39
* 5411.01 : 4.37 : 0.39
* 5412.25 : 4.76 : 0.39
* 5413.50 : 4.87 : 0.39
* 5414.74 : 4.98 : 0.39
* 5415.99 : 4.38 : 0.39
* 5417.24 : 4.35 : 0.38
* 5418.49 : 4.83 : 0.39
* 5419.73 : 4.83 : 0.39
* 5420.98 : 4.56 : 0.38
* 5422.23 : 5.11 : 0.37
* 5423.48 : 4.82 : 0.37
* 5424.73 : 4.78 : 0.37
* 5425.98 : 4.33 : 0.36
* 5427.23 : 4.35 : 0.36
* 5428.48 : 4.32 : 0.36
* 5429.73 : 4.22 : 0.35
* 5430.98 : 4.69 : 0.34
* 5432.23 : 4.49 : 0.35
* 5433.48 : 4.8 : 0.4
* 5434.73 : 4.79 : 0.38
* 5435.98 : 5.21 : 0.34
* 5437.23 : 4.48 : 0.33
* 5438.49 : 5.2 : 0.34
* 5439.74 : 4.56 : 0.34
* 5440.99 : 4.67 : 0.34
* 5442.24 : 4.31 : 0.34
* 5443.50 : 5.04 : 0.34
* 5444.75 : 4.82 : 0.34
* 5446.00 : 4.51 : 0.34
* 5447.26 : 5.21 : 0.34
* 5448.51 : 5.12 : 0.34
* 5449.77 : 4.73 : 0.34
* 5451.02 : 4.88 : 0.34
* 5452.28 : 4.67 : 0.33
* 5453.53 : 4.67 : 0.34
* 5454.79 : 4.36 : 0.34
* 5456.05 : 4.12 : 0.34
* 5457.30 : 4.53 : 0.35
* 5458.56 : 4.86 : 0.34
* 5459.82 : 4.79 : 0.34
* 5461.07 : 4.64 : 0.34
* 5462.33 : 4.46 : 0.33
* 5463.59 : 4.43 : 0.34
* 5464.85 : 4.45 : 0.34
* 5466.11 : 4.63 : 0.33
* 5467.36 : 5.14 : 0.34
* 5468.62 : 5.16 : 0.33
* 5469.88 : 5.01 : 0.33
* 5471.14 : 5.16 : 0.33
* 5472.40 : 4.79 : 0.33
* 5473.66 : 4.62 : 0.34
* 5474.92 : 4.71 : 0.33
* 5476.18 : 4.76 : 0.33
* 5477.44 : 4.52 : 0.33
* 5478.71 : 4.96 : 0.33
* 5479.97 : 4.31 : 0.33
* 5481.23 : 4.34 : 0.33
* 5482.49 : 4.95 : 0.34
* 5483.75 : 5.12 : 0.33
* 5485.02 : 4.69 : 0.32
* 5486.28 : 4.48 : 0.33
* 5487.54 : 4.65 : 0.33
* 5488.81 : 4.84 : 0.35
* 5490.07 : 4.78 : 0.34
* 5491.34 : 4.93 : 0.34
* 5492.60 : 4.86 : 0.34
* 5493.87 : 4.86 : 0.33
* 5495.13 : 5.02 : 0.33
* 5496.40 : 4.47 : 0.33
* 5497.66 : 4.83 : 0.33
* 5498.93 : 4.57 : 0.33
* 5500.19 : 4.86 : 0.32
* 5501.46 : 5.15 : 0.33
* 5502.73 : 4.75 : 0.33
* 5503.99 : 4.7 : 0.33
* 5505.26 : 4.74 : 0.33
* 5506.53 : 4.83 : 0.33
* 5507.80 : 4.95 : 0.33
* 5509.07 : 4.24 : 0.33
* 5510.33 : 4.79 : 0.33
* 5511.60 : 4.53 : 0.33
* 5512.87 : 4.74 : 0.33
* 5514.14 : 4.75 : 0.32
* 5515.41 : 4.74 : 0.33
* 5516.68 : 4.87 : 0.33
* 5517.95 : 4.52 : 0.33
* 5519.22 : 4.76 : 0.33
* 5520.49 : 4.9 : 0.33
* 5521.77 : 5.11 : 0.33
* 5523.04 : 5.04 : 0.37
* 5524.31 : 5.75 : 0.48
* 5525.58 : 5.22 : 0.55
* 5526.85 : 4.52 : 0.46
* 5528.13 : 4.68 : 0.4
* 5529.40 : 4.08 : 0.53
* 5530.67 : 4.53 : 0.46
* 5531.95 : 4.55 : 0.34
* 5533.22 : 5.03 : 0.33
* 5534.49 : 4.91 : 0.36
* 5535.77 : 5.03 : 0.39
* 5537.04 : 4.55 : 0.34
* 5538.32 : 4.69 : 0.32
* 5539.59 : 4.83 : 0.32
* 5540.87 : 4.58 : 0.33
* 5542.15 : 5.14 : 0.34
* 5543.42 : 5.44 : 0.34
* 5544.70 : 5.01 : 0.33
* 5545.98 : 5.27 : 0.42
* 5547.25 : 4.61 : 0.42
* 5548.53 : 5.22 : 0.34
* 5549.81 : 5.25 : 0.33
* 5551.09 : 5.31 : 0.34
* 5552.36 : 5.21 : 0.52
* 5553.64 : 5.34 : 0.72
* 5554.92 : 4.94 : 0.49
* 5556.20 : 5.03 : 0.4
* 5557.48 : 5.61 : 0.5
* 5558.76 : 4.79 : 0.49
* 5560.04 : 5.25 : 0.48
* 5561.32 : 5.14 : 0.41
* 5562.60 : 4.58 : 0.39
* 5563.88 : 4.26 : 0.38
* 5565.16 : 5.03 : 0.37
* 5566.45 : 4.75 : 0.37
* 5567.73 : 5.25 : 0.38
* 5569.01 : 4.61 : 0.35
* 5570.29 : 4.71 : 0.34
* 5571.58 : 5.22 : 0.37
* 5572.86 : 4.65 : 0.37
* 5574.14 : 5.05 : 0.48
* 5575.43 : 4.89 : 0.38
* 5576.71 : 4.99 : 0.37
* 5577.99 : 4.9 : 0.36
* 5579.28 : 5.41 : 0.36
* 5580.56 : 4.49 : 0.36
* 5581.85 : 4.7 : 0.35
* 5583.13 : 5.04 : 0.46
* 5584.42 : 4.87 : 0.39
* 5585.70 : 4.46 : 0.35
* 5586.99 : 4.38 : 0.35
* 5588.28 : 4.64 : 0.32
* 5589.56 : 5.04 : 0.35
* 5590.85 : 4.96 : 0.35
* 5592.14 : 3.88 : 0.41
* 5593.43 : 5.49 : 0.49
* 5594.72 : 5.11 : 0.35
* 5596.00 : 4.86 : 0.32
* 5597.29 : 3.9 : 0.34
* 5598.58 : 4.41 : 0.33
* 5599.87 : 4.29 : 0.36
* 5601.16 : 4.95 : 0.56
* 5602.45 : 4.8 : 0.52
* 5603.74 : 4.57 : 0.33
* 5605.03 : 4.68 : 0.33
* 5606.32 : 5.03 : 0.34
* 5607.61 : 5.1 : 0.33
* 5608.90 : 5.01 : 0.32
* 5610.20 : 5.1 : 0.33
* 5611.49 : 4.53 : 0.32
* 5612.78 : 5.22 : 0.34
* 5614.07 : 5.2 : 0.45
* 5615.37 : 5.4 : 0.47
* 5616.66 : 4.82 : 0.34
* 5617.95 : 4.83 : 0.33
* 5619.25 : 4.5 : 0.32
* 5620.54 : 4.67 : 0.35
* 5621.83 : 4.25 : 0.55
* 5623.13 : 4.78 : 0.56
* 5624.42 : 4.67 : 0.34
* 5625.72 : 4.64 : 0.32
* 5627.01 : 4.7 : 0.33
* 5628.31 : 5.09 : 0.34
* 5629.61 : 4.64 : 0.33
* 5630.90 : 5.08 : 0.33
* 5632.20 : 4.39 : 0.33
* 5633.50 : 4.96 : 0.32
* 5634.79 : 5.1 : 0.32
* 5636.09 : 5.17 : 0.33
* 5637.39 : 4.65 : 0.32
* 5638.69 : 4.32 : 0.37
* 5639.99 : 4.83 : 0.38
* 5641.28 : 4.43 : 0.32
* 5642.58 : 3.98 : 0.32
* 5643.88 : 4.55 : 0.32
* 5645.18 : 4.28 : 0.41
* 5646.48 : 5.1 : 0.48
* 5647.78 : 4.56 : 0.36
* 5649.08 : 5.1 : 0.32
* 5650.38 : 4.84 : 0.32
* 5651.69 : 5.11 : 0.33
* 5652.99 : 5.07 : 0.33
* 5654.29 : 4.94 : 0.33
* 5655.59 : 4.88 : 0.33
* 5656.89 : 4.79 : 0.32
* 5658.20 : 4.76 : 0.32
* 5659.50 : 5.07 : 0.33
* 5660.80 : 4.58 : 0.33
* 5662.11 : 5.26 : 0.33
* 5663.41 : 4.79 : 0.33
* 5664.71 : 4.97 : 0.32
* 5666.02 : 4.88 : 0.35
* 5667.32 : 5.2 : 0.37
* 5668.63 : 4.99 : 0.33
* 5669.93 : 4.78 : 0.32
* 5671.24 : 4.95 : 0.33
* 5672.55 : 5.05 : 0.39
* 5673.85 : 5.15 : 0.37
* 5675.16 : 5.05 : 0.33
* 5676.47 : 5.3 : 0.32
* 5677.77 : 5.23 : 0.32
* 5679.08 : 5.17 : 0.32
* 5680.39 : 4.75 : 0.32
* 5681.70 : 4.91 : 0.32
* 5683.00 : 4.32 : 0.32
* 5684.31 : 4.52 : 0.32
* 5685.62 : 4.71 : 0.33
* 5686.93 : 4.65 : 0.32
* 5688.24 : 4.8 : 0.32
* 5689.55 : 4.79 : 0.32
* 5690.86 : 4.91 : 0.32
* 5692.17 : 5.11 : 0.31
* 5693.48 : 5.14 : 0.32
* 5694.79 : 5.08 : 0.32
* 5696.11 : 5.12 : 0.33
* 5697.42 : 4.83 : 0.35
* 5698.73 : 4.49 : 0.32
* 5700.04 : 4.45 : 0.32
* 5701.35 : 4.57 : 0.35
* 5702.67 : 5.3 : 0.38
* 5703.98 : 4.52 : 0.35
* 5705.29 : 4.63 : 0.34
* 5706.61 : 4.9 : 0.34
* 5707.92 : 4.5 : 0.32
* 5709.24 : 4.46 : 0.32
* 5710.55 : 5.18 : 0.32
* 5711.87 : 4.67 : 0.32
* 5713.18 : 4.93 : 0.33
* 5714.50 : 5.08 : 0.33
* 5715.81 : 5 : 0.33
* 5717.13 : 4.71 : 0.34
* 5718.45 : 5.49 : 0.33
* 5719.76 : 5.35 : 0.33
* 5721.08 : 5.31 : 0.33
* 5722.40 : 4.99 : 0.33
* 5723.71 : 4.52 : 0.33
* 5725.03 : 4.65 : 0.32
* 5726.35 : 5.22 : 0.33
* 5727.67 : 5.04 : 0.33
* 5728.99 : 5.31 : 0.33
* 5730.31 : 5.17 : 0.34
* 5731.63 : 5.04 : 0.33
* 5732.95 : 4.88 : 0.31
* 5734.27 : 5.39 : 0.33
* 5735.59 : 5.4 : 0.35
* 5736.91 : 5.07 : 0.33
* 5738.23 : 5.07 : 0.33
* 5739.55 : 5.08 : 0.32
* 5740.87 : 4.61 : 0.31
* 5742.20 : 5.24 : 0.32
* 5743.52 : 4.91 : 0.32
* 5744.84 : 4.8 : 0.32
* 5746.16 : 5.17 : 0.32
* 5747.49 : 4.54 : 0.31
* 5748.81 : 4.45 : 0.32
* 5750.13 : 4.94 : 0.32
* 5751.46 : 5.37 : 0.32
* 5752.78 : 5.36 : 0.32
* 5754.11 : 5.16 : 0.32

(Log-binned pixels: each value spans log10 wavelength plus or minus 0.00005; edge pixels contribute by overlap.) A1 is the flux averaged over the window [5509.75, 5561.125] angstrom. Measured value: 4.93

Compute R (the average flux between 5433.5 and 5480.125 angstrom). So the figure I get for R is 4.74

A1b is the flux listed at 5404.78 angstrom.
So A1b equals 4.05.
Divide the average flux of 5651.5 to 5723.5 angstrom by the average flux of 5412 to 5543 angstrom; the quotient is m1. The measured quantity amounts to 1.0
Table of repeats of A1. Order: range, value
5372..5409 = 4.93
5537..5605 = 4.87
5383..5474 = 4.75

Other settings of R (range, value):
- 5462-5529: 4.78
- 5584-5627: 4.76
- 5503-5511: 4.71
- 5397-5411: 4.67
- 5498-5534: 4.78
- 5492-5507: 4.8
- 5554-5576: 4.93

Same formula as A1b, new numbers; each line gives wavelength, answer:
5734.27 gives 5.39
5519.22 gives 4.76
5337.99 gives 4.86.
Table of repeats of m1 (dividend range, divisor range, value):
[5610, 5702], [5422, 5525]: 1.02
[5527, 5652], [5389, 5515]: 1.02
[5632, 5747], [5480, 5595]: 1.01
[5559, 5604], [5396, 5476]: 1.02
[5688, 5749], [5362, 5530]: 1.03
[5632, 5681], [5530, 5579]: 0.98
